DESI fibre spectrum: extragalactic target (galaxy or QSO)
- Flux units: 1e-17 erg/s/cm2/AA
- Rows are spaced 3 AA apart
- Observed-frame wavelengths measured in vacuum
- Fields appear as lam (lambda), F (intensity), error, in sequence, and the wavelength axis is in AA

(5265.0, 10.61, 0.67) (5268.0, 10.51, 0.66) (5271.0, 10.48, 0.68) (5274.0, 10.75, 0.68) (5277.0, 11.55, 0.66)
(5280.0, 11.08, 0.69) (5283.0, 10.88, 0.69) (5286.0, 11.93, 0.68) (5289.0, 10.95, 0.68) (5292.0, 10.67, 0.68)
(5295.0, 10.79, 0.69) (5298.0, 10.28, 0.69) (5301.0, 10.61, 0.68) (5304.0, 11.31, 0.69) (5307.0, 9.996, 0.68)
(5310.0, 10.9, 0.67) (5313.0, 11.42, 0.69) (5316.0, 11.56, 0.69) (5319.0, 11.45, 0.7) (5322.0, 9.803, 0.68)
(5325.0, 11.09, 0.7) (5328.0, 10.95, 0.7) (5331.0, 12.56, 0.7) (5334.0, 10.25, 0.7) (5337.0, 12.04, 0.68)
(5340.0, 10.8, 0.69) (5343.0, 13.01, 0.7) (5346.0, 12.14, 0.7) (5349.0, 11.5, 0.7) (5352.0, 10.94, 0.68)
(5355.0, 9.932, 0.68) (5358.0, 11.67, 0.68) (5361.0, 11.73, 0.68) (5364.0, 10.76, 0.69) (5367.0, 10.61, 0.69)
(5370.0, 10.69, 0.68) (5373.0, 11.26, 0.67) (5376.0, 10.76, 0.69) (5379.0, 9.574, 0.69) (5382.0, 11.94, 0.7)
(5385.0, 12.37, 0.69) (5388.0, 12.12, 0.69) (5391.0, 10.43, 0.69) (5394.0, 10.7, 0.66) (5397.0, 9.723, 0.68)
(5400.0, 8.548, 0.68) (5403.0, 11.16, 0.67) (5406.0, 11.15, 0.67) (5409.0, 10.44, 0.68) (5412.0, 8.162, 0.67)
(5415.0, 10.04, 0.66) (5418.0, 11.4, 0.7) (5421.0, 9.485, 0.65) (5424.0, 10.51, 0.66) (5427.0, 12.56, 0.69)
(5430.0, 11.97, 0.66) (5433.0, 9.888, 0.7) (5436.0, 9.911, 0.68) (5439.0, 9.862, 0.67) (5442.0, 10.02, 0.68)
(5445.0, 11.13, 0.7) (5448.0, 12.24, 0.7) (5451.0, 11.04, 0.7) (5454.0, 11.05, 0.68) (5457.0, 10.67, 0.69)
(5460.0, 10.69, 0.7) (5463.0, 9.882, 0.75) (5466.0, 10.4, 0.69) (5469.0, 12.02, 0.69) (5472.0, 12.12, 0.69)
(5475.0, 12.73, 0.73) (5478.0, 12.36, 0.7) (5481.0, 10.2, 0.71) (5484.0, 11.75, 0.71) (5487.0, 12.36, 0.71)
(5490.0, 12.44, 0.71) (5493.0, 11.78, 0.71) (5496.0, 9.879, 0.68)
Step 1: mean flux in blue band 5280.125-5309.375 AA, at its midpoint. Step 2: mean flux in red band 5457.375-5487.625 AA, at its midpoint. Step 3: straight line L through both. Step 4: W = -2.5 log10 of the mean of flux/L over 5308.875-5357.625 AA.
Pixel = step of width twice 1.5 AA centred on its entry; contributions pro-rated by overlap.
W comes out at -0.03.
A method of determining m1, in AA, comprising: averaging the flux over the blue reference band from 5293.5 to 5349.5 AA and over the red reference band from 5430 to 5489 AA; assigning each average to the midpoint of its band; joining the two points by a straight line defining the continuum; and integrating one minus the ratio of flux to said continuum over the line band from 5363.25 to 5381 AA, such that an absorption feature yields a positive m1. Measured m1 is 0.8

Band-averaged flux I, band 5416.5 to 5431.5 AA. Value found 11.2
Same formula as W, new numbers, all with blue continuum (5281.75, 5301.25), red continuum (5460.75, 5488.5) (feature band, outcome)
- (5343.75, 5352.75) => -0.06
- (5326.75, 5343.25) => -0.04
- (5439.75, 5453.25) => 0.04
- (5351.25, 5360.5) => 0.02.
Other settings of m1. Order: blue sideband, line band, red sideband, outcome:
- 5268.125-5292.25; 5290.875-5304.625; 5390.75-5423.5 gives 0.3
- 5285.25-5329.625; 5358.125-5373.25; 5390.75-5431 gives -0.6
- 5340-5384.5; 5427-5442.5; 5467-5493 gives 1.5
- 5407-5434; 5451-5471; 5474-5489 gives 1.0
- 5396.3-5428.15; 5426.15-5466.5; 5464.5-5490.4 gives 1.0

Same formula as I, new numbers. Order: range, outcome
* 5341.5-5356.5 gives 11.5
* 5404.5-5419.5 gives 10.2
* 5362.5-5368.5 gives 10.7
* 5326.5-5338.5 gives 11.5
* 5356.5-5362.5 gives 11.7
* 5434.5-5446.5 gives 10.2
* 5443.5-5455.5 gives 11.4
